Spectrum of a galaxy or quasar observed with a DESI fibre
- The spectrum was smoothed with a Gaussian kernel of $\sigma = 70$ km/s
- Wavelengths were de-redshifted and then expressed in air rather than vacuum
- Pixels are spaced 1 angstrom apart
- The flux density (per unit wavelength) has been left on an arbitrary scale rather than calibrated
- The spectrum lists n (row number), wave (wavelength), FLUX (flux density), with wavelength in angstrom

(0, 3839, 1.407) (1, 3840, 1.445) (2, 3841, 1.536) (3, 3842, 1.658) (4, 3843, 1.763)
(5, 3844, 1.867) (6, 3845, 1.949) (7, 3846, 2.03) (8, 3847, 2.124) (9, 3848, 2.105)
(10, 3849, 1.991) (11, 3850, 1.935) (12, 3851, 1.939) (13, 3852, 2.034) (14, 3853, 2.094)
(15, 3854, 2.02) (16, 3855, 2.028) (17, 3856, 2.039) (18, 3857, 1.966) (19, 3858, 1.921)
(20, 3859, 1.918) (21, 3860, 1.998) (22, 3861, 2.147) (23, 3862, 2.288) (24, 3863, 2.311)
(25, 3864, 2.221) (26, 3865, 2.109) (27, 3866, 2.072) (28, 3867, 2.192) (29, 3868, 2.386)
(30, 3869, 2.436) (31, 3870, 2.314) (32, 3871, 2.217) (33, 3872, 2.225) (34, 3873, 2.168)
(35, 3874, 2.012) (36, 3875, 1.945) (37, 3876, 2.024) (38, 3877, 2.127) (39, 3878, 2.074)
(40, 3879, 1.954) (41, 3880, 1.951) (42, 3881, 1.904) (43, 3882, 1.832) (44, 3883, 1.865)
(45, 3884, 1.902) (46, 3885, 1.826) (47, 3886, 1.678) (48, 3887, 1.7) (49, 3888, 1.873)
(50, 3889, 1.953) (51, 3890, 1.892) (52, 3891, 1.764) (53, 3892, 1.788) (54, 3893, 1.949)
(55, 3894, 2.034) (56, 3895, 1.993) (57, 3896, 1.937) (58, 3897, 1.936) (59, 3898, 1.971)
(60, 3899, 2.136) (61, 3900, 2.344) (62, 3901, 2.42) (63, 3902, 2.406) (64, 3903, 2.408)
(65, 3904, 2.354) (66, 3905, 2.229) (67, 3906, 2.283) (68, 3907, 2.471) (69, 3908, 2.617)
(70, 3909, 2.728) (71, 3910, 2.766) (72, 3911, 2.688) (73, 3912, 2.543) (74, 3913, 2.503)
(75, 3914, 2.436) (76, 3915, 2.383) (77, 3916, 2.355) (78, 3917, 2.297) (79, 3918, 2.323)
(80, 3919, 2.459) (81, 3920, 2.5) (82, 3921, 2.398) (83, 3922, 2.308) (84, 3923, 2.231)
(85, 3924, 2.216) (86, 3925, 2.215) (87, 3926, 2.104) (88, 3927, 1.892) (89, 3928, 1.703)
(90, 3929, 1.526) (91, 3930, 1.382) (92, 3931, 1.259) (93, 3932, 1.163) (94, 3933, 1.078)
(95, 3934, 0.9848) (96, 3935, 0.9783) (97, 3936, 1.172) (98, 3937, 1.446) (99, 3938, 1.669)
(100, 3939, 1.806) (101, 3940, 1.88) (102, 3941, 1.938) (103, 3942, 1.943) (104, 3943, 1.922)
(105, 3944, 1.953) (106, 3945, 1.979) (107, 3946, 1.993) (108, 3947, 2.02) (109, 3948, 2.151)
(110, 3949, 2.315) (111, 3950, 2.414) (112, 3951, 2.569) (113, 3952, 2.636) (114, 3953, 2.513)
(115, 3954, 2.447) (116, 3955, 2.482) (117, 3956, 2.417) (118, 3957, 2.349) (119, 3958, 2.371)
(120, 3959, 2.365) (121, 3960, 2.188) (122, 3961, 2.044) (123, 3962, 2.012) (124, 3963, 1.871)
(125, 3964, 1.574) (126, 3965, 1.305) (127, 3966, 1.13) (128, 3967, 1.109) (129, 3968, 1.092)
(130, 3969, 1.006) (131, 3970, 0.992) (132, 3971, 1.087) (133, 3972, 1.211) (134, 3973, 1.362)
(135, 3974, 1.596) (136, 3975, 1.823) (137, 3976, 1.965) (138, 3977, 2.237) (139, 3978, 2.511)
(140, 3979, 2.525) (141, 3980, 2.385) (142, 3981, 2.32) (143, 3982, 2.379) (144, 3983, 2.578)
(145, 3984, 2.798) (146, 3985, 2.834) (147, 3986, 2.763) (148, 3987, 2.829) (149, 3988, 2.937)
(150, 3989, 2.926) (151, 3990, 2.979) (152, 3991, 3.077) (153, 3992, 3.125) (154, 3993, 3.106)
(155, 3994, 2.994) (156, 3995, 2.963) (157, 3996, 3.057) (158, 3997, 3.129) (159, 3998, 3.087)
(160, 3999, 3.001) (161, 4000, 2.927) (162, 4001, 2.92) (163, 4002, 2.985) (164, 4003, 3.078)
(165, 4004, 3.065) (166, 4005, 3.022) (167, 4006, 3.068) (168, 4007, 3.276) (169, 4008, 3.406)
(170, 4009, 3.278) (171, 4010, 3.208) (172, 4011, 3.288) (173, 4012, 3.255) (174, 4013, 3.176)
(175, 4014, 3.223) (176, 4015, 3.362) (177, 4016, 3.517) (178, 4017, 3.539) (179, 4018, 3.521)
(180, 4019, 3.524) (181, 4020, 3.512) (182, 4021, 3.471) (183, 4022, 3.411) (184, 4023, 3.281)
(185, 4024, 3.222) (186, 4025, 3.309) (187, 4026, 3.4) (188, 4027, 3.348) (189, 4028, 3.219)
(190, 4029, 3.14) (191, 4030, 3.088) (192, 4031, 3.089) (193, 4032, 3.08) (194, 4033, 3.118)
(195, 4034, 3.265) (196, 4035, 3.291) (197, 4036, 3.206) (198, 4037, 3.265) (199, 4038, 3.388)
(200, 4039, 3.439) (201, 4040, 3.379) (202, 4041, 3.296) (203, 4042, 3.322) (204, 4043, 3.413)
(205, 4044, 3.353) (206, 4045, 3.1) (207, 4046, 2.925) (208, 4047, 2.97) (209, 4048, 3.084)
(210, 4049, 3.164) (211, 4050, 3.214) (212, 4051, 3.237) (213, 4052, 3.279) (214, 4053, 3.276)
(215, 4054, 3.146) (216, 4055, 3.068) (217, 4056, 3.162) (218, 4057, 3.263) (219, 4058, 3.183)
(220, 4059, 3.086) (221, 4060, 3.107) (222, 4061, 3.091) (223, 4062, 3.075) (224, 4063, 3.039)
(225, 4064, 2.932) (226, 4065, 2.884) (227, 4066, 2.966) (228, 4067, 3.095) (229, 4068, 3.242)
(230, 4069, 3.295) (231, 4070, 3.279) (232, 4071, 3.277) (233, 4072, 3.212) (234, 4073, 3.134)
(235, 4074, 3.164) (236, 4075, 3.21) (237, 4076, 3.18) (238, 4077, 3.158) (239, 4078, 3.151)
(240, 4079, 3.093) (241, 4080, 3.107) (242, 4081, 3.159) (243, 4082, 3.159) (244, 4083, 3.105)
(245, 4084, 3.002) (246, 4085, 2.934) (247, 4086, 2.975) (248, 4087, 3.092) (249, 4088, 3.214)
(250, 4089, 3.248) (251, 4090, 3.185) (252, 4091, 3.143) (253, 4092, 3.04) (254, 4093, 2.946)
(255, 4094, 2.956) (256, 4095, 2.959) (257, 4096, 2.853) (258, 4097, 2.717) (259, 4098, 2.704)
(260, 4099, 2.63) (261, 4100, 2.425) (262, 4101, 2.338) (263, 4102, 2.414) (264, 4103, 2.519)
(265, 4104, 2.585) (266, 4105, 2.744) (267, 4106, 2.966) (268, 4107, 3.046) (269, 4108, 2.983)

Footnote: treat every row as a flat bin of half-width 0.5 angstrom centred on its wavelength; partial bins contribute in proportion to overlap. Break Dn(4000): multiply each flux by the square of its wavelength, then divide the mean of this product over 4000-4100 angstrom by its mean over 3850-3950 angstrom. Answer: 1.67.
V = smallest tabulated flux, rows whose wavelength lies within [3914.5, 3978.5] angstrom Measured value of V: 0.9783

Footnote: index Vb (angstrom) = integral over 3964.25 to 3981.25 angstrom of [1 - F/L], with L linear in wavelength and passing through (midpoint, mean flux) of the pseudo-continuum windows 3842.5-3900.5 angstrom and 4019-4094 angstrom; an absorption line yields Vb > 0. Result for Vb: 6.7 angstrom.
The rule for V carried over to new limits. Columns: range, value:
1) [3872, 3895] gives 1.678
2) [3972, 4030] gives 1.211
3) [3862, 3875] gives 1.945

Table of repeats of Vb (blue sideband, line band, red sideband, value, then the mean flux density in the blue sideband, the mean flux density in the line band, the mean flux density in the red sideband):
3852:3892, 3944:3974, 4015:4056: 8.8 angstrom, 2.03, 1.89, 3.27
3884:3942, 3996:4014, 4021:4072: -1.9 angstrom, 2.02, 3.13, 3.2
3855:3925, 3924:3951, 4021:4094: 7.8 angstrom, 2.17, 1.75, 3.17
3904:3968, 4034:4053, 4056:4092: -2.3 angstrom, 2.04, 3.24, 3.13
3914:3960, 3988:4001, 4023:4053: -1.5 angstrom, 2.02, 3.02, 3.23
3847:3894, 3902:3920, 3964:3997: -3.1 angstrom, 2.02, 2.46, 2.22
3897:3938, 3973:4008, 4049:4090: -2.2 angstrom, 2.08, 2.76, 3.14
